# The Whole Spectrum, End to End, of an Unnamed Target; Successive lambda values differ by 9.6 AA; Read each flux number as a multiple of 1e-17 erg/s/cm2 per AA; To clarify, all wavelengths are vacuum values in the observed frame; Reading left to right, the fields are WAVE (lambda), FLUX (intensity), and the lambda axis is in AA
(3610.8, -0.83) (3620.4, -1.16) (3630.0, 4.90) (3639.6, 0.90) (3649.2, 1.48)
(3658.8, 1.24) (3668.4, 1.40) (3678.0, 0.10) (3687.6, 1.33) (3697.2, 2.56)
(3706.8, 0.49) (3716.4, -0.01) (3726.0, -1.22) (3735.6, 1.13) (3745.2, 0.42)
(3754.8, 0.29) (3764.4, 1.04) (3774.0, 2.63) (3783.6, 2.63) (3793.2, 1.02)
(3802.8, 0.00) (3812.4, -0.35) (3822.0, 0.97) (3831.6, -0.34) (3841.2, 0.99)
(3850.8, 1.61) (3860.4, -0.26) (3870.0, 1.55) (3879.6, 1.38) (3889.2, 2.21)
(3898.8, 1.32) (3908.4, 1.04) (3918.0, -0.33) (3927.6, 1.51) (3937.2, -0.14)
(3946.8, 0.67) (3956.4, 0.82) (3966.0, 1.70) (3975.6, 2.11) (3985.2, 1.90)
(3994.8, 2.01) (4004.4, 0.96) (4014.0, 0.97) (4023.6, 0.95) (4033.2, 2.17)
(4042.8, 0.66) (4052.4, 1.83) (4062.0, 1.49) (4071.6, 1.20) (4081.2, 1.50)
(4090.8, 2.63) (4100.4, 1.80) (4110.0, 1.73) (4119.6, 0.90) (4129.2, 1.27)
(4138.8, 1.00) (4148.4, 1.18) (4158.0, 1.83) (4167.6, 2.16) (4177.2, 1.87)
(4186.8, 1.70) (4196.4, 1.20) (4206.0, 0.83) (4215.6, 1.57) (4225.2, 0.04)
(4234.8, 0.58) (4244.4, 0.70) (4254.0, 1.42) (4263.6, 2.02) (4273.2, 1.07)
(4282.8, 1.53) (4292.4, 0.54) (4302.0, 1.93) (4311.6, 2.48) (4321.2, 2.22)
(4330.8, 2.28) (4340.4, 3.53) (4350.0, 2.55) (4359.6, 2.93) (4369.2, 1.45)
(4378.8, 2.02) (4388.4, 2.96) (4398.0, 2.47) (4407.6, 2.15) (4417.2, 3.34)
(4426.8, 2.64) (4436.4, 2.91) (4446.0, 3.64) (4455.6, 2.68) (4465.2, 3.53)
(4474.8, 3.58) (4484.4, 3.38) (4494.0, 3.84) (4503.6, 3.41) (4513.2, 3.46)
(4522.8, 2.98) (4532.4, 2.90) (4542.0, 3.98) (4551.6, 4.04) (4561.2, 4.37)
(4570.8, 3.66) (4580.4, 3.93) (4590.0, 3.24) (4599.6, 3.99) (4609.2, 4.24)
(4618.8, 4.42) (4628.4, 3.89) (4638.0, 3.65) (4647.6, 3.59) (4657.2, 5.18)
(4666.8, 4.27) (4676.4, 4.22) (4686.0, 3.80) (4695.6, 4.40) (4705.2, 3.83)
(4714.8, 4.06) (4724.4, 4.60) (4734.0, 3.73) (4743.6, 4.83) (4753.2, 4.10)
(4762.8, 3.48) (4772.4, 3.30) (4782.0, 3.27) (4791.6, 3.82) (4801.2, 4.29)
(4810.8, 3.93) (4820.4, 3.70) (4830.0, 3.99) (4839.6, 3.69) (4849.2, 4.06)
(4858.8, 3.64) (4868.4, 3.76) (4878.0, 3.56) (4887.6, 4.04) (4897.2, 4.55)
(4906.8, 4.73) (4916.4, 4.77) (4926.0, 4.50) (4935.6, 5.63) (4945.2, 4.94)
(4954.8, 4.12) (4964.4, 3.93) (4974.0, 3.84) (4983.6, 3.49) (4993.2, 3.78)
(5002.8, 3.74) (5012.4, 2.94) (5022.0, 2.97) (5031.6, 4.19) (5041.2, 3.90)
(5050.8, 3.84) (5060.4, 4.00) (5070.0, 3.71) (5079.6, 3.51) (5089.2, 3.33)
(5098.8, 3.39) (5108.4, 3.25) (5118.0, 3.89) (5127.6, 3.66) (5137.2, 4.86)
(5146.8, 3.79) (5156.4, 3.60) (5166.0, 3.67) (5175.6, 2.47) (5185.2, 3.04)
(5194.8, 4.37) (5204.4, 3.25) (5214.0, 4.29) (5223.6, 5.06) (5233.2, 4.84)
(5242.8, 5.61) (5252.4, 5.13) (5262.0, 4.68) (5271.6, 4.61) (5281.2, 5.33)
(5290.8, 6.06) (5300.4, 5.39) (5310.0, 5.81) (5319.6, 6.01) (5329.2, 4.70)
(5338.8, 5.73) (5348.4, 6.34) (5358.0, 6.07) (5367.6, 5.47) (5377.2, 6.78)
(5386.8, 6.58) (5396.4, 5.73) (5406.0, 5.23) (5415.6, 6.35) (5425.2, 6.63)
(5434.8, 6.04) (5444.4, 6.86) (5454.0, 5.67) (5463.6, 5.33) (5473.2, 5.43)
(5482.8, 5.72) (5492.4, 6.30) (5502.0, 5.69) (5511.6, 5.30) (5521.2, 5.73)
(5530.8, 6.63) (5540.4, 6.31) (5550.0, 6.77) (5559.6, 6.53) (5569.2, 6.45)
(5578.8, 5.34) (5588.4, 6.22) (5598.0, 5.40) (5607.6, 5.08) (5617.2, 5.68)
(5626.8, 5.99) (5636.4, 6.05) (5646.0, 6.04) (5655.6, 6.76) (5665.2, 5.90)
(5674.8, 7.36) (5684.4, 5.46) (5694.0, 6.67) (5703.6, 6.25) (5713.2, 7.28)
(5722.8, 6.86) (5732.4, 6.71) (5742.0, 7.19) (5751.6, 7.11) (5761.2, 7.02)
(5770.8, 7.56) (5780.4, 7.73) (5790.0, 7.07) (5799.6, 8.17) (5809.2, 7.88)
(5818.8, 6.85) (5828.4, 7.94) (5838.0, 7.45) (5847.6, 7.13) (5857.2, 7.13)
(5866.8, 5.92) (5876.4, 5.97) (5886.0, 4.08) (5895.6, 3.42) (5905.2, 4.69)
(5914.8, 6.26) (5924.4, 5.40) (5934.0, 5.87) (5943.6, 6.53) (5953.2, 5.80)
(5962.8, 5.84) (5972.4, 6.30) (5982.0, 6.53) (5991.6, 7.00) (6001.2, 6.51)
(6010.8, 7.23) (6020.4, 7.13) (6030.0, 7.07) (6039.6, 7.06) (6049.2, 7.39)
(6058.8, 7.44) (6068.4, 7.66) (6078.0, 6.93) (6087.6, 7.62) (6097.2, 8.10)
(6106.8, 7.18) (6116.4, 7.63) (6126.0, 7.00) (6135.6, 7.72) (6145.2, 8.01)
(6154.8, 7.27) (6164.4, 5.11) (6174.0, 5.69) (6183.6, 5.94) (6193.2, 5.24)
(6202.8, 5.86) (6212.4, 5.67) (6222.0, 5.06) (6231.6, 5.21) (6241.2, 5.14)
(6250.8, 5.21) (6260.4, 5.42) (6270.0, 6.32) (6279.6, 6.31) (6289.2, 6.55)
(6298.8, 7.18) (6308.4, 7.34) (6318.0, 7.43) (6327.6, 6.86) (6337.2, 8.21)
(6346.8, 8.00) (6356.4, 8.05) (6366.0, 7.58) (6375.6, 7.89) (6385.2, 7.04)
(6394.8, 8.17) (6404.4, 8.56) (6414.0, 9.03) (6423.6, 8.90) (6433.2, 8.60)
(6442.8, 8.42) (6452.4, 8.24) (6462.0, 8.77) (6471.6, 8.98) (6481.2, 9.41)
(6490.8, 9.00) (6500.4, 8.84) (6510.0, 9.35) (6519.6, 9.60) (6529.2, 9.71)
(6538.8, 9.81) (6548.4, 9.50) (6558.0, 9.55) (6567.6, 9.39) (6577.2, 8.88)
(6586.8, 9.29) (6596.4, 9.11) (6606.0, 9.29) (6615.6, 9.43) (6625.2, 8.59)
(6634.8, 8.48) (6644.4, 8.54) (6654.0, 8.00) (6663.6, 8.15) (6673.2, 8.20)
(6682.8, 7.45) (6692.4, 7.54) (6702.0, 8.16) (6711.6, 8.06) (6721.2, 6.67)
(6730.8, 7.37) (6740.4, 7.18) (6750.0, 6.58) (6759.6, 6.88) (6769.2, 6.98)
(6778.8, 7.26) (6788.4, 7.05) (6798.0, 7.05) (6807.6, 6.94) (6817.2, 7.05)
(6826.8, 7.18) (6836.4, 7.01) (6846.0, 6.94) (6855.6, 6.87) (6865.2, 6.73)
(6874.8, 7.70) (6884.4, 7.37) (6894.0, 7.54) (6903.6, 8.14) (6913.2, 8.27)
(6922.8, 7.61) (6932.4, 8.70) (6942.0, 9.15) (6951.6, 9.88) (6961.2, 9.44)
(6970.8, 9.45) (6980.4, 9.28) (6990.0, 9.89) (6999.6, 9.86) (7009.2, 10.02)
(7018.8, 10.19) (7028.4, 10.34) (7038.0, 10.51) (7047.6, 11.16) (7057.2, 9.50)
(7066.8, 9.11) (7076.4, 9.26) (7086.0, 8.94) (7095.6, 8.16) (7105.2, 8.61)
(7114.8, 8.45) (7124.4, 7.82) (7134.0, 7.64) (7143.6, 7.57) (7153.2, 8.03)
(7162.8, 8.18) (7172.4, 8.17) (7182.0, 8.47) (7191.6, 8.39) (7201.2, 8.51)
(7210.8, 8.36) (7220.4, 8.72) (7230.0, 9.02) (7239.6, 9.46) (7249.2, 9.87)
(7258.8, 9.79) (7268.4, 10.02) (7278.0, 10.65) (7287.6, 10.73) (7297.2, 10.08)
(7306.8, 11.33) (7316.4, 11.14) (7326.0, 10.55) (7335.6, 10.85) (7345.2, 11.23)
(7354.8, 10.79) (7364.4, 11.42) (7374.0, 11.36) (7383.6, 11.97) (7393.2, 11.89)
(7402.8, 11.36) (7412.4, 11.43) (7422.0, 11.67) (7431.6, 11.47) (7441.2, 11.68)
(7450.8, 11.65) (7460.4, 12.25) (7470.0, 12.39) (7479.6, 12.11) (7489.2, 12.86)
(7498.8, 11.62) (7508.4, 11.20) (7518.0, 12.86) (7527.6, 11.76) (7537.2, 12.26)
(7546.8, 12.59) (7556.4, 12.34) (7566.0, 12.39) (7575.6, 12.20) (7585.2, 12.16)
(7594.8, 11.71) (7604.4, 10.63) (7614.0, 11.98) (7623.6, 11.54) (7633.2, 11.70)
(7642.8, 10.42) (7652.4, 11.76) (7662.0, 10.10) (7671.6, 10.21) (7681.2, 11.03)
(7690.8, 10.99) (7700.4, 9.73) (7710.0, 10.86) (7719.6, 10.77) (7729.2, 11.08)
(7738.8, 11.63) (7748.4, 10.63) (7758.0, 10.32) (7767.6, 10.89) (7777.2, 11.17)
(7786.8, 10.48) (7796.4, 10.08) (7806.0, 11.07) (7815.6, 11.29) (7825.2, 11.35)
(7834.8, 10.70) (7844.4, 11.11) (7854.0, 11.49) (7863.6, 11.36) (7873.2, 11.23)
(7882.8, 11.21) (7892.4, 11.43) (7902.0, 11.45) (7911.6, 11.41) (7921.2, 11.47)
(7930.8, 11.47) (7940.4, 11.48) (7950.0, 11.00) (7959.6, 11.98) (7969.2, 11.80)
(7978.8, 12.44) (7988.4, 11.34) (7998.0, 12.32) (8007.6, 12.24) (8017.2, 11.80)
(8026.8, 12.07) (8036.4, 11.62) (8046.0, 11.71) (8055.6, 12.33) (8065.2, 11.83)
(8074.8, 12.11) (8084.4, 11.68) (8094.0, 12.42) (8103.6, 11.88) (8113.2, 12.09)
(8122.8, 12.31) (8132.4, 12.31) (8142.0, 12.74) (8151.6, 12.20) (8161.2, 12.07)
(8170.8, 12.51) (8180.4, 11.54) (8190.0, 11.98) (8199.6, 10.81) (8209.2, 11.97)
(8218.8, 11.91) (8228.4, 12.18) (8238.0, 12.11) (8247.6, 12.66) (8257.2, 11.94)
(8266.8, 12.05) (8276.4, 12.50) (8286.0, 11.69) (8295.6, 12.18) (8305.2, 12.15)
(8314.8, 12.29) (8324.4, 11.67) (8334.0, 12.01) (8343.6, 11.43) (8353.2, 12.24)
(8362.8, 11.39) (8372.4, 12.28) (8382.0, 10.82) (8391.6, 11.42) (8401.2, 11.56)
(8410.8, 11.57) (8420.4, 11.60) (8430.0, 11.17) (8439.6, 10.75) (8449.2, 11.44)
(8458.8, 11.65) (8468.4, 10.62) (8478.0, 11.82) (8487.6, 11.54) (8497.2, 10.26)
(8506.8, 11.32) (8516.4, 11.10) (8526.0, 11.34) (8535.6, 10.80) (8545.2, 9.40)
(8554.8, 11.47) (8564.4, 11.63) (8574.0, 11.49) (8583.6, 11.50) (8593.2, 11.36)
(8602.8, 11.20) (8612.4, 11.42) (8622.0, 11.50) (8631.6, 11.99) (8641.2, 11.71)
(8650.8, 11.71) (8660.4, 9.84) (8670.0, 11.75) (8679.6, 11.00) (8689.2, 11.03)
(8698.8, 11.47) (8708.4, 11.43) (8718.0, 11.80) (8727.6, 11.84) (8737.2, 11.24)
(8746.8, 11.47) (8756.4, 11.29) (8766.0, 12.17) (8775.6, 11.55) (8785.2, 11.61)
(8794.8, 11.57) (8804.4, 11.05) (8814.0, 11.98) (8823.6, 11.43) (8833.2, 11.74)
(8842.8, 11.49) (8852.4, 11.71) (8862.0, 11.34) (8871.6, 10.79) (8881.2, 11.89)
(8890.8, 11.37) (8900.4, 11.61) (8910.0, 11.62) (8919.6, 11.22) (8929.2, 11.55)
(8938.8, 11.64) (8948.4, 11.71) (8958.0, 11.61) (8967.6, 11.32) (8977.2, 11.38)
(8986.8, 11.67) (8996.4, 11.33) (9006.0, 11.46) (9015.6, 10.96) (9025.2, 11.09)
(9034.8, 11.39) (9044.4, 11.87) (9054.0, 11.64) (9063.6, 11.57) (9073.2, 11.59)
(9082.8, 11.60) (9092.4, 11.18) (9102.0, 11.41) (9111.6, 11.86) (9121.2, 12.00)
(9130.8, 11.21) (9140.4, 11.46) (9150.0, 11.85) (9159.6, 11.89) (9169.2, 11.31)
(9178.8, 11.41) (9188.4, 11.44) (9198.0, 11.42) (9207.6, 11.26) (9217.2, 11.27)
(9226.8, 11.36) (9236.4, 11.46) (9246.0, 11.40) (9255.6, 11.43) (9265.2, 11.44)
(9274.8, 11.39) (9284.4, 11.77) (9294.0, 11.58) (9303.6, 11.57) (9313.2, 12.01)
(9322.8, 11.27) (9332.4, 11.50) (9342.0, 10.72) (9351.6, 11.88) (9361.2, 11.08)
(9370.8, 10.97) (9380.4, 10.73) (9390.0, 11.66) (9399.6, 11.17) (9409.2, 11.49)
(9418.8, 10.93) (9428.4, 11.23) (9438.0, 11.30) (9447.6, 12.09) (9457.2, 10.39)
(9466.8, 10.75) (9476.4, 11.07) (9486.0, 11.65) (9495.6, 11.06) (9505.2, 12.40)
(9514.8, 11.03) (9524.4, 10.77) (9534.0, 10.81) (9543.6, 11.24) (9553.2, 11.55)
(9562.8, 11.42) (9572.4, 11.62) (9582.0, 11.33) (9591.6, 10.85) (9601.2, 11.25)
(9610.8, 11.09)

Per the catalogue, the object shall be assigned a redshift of 0.000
